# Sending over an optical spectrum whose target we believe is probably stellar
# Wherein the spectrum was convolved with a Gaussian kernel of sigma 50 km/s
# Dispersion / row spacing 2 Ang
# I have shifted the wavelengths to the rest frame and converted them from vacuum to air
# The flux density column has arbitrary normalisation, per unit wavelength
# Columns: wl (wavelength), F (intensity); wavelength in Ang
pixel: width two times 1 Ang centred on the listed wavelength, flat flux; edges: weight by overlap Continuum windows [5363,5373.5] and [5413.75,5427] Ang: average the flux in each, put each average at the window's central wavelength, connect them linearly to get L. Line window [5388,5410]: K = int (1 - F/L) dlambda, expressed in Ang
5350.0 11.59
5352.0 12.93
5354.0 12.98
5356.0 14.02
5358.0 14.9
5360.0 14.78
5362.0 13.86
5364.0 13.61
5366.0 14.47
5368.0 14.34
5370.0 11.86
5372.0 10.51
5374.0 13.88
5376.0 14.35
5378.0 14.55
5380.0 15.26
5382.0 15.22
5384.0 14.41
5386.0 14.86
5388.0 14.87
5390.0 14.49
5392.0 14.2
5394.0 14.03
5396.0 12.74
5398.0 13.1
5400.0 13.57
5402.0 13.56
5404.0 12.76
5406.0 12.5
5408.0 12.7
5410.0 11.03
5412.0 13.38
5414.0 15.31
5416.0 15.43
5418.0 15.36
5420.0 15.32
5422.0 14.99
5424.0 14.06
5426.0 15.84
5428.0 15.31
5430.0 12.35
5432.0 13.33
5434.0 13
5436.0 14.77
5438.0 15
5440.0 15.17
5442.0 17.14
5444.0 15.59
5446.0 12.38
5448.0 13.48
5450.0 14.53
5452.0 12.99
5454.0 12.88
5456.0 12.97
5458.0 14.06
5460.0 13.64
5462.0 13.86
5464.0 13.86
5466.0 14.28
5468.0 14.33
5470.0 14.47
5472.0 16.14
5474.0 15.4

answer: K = 1.4 Ang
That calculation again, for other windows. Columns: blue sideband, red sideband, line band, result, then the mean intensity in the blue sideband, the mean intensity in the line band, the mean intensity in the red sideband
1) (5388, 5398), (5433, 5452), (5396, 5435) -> 1.0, 13.9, 13.8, 14.5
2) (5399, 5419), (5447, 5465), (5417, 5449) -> -2.3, 13.6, 14.6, 13.6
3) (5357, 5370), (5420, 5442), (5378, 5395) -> -0.5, 14.1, 14.7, 14.6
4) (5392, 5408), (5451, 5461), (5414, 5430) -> -2.1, 13.2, 15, 13.3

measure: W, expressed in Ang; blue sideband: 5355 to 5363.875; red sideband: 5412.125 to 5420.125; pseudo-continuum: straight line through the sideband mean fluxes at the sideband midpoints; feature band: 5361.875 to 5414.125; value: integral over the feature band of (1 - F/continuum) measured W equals 3.8 Ang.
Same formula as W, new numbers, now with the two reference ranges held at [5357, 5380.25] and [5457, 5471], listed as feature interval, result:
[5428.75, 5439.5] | 0.15 Ang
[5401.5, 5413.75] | 1.00 Ang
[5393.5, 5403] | 0.36 Ang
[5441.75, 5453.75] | -0.05 Ang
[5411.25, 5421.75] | -0.79 Ang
